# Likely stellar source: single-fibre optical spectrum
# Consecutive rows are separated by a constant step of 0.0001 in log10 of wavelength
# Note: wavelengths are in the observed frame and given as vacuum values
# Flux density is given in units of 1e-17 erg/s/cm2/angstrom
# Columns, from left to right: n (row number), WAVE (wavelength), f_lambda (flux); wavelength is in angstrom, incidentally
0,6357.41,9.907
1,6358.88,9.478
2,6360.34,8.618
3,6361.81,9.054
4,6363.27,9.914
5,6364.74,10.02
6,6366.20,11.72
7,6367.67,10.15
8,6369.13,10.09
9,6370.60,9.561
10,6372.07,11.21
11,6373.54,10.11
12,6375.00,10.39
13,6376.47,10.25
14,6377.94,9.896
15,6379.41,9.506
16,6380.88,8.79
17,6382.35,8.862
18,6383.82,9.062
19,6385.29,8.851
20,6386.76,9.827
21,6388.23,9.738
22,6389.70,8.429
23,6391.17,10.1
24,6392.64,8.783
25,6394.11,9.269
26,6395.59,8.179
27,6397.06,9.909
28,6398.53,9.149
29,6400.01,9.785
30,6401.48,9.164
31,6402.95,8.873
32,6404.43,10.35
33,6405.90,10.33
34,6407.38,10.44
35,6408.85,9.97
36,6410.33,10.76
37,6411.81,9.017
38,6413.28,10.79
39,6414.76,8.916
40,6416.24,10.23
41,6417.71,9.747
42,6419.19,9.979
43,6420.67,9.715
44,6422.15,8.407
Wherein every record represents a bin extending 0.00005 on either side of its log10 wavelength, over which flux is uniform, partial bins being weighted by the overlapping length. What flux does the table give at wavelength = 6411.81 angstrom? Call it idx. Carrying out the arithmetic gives 9.017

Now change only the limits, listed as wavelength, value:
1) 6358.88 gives 9.478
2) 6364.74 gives 10.02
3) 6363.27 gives 9.914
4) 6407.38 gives 10.44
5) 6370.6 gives 9.561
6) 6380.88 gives 8.79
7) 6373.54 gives 10.11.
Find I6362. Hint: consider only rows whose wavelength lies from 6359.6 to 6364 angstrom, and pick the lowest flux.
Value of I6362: 8.618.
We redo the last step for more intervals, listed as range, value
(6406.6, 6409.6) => 9.97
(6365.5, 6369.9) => 10.09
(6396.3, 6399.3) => 9.149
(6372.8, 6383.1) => 8.79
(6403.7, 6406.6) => 10.33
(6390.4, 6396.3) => 8.179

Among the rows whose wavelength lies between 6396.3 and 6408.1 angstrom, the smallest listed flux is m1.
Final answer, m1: 8.873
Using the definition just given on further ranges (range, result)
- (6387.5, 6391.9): 8.429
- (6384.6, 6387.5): 8.851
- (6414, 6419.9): 8.916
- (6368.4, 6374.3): 9.561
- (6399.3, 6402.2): 9.164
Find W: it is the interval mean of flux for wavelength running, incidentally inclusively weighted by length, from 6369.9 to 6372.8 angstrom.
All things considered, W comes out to 10.4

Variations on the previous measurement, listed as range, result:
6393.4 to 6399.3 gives 9.12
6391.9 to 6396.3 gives 8.74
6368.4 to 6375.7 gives 10.3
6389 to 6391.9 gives 9.28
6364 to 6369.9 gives 10.5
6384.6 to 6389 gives 9.47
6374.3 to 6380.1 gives 10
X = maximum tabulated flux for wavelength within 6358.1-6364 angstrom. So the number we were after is 9.914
